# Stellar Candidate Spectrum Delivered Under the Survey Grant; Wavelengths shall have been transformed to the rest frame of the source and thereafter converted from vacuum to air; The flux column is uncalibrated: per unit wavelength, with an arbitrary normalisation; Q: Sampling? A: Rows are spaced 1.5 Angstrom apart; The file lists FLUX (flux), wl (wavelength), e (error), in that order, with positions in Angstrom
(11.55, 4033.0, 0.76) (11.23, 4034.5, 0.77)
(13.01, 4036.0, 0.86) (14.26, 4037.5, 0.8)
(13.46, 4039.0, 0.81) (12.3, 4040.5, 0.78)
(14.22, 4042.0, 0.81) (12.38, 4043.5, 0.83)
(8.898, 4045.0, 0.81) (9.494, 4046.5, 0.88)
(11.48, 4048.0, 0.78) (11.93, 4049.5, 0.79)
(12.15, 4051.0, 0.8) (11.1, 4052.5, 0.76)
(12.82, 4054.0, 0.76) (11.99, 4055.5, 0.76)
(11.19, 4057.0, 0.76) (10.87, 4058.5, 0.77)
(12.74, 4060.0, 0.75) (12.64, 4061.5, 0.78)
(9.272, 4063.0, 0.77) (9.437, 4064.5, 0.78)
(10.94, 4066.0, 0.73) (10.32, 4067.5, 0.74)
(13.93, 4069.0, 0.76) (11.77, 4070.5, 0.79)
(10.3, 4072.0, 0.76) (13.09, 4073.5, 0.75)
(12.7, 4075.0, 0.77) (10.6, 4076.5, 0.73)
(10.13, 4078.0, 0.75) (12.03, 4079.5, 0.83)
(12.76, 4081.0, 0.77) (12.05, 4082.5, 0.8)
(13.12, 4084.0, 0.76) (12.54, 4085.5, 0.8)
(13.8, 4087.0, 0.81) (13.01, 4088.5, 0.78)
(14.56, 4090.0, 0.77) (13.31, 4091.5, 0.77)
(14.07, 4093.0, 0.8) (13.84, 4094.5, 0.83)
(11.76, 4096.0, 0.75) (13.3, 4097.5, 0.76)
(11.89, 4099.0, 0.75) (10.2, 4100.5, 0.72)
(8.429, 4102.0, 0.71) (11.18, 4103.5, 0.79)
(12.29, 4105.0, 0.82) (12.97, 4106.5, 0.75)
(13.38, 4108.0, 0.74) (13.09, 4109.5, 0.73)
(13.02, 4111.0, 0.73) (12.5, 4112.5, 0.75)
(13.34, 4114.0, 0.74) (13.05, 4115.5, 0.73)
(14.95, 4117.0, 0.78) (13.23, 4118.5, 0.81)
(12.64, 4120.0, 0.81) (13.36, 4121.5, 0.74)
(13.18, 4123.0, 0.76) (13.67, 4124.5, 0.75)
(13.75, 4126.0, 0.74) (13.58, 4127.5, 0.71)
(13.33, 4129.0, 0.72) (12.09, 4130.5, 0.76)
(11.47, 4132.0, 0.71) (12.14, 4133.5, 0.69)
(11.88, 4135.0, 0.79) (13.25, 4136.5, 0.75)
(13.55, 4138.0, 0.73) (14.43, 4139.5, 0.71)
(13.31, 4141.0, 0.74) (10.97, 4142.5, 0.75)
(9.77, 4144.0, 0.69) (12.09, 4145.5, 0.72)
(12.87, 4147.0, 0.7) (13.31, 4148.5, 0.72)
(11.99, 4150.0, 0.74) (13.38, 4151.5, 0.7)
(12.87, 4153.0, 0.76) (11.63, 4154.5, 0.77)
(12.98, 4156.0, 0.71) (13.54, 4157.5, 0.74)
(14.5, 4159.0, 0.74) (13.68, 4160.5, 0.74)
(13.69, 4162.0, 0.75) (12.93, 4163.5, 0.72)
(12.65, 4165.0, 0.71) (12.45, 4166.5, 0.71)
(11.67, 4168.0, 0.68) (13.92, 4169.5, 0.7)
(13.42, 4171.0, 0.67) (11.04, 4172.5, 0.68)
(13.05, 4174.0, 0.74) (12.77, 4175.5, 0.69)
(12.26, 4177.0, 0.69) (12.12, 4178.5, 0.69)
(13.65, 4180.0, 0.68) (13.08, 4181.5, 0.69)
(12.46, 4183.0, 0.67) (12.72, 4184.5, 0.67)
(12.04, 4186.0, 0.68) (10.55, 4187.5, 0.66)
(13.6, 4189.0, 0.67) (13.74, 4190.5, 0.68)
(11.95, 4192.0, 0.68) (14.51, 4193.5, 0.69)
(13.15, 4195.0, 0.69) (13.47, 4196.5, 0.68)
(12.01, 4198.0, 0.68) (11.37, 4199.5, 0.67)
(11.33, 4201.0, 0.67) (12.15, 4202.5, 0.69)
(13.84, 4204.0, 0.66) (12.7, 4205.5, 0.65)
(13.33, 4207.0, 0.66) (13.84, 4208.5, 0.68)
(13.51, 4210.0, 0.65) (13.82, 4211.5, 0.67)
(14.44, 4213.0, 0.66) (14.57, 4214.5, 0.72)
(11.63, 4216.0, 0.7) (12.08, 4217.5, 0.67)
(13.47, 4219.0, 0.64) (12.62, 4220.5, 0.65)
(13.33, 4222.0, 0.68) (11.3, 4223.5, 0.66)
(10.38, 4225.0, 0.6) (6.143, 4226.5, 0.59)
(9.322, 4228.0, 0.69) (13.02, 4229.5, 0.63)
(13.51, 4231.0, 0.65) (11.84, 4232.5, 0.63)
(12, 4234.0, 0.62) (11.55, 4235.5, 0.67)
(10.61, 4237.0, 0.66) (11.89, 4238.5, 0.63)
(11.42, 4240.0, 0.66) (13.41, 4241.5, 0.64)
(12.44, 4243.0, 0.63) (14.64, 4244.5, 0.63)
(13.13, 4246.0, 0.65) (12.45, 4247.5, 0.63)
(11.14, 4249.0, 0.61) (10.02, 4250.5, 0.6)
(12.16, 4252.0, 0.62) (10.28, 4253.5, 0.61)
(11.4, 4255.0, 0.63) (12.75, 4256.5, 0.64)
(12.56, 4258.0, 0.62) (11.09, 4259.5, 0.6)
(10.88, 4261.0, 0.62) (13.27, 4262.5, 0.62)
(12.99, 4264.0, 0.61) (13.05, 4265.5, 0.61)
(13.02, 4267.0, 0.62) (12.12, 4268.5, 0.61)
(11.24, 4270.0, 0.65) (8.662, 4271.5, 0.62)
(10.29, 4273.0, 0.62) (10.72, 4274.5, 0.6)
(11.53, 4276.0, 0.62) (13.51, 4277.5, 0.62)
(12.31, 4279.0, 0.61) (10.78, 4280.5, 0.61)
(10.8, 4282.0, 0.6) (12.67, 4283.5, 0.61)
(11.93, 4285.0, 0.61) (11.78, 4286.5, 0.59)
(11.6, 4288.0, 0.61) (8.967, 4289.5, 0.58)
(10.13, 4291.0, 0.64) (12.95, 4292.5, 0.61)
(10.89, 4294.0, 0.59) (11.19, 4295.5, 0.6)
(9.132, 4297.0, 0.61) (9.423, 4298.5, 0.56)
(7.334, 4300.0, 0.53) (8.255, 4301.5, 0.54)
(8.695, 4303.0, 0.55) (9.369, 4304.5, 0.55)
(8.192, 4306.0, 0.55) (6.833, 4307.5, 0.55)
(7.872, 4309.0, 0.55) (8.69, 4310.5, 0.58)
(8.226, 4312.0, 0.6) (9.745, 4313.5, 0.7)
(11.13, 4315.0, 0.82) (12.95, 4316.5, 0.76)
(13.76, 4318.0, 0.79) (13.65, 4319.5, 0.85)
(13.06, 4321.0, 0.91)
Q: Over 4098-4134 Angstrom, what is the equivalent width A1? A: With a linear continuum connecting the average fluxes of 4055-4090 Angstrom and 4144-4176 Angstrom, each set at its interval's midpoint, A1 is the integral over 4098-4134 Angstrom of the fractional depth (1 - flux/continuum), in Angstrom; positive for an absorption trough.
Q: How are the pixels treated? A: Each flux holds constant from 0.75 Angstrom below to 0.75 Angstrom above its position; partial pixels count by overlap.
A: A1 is -0.9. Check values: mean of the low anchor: 11.9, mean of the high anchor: 12.8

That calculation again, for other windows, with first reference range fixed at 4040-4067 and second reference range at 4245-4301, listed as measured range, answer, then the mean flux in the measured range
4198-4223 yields -3.48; 13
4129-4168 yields -4.44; 12.7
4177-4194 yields -2.00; 12.7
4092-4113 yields -1.63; 12.3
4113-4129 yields -2.88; 13.5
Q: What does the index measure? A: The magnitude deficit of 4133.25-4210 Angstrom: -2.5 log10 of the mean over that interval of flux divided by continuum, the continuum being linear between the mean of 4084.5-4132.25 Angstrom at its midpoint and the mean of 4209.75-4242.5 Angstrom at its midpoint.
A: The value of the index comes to -0.03 mag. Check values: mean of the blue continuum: 12.9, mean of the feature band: 12.7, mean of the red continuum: 12.1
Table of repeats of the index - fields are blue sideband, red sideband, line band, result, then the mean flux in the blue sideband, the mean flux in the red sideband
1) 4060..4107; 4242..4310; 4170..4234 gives -0.10 mag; 12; 11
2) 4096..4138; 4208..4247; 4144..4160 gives -0.02 mag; 12.6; 12.3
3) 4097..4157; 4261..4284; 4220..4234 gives 0.07 mag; 12.6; 11.8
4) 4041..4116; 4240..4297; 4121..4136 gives -0.08 mag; 12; 11.7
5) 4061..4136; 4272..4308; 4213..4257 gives -0.09 mag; 12.4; 10.4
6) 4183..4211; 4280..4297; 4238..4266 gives -0.03 mag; 12.8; 11.2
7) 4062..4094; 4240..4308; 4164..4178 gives -0.08 mag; 12.1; 11.2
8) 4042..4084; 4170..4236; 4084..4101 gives -0.11 mag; 11.5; 12.5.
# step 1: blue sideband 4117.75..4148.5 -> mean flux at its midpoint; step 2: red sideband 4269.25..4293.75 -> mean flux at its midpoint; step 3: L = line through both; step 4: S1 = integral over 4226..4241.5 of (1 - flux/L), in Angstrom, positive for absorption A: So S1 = 0.5 Angstrom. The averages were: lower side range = 12.7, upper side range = 11.2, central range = 11.3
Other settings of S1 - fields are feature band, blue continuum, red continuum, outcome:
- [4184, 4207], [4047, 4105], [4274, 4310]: -3.39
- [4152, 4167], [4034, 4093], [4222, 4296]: -1.64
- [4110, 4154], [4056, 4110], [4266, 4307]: -4.34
